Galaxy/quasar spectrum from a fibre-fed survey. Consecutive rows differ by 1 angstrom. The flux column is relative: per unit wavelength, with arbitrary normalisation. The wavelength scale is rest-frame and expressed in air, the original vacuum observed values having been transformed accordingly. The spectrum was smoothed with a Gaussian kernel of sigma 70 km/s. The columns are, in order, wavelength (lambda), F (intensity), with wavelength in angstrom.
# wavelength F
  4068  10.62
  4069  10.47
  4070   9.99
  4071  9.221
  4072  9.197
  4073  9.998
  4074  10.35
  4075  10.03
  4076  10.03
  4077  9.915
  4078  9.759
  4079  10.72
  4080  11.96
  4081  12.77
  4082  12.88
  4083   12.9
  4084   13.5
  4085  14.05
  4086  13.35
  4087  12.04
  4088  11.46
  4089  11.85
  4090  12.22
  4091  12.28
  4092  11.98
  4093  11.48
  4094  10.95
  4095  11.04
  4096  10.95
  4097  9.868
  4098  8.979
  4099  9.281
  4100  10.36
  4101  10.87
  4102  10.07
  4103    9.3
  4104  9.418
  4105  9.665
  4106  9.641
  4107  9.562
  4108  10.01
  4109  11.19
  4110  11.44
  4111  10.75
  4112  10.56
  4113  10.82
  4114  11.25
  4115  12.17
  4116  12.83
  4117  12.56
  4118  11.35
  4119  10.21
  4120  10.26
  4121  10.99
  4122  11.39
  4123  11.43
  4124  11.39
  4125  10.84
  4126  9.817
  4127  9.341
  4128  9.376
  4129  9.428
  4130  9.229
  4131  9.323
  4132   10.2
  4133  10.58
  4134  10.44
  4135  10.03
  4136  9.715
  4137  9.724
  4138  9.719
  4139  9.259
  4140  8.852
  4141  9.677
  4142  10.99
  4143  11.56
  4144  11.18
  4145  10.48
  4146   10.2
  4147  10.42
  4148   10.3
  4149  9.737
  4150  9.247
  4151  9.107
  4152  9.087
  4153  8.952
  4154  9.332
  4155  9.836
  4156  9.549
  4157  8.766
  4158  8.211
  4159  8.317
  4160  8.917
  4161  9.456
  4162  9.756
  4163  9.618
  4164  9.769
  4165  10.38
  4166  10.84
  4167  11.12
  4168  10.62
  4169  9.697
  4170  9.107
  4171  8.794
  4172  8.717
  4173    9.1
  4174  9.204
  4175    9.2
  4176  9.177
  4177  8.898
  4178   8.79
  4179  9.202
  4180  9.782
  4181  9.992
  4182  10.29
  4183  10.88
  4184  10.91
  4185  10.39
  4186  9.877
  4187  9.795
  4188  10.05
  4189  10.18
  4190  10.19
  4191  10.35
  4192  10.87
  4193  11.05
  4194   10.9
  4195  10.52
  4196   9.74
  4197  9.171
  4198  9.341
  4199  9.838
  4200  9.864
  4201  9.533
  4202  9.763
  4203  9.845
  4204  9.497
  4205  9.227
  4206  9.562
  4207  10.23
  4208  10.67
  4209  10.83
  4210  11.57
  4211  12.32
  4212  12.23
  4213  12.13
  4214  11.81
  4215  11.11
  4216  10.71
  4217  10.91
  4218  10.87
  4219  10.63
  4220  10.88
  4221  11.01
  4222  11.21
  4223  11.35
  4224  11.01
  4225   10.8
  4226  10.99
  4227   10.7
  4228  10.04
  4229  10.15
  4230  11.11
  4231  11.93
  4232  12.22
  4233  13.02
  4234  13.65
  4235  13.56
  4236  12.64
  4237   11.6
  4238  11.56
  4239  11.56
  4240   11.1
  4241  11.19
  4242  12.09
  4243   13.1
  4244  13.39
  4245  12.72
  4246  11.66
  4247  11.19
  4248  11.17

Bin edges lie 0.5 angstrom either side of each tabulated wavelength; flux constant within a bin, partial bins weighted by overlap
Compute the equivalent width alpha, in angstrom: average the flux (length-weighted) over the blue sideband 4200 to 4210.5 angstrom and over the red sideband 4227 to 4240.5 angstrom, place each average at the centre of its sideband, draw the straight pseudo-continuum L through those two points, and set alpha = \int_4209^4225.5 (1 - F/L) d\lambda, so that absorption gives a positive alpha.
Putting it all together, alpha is -0.7 angstrom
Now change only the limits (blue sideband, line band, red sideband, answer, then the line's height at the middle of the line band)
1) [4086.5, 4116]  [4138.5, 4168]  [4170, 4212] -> 1.5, 10.3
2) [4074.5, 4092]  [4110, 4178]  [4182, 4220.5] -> 7.0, 11.2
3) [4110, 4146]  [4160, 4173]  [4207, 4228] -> 1.2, 10.8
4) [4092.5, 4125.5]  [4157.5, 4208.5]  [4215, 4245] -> 6.5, 11.2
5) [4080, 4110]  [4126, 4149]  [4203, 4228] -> 2.3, 11.1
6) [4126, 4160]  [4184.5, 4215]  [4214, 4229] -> 0.5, 10.6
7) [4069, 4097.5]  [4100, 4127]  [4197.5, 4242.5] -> 1.2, 11.2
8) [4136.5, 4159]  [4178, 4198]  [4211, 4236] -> 0.9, 10.6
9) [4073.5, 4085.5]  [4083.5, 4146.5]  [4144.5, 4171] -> -0.1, 10.7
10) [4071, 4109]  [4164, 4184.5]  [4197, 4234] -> 2.1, 10.9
